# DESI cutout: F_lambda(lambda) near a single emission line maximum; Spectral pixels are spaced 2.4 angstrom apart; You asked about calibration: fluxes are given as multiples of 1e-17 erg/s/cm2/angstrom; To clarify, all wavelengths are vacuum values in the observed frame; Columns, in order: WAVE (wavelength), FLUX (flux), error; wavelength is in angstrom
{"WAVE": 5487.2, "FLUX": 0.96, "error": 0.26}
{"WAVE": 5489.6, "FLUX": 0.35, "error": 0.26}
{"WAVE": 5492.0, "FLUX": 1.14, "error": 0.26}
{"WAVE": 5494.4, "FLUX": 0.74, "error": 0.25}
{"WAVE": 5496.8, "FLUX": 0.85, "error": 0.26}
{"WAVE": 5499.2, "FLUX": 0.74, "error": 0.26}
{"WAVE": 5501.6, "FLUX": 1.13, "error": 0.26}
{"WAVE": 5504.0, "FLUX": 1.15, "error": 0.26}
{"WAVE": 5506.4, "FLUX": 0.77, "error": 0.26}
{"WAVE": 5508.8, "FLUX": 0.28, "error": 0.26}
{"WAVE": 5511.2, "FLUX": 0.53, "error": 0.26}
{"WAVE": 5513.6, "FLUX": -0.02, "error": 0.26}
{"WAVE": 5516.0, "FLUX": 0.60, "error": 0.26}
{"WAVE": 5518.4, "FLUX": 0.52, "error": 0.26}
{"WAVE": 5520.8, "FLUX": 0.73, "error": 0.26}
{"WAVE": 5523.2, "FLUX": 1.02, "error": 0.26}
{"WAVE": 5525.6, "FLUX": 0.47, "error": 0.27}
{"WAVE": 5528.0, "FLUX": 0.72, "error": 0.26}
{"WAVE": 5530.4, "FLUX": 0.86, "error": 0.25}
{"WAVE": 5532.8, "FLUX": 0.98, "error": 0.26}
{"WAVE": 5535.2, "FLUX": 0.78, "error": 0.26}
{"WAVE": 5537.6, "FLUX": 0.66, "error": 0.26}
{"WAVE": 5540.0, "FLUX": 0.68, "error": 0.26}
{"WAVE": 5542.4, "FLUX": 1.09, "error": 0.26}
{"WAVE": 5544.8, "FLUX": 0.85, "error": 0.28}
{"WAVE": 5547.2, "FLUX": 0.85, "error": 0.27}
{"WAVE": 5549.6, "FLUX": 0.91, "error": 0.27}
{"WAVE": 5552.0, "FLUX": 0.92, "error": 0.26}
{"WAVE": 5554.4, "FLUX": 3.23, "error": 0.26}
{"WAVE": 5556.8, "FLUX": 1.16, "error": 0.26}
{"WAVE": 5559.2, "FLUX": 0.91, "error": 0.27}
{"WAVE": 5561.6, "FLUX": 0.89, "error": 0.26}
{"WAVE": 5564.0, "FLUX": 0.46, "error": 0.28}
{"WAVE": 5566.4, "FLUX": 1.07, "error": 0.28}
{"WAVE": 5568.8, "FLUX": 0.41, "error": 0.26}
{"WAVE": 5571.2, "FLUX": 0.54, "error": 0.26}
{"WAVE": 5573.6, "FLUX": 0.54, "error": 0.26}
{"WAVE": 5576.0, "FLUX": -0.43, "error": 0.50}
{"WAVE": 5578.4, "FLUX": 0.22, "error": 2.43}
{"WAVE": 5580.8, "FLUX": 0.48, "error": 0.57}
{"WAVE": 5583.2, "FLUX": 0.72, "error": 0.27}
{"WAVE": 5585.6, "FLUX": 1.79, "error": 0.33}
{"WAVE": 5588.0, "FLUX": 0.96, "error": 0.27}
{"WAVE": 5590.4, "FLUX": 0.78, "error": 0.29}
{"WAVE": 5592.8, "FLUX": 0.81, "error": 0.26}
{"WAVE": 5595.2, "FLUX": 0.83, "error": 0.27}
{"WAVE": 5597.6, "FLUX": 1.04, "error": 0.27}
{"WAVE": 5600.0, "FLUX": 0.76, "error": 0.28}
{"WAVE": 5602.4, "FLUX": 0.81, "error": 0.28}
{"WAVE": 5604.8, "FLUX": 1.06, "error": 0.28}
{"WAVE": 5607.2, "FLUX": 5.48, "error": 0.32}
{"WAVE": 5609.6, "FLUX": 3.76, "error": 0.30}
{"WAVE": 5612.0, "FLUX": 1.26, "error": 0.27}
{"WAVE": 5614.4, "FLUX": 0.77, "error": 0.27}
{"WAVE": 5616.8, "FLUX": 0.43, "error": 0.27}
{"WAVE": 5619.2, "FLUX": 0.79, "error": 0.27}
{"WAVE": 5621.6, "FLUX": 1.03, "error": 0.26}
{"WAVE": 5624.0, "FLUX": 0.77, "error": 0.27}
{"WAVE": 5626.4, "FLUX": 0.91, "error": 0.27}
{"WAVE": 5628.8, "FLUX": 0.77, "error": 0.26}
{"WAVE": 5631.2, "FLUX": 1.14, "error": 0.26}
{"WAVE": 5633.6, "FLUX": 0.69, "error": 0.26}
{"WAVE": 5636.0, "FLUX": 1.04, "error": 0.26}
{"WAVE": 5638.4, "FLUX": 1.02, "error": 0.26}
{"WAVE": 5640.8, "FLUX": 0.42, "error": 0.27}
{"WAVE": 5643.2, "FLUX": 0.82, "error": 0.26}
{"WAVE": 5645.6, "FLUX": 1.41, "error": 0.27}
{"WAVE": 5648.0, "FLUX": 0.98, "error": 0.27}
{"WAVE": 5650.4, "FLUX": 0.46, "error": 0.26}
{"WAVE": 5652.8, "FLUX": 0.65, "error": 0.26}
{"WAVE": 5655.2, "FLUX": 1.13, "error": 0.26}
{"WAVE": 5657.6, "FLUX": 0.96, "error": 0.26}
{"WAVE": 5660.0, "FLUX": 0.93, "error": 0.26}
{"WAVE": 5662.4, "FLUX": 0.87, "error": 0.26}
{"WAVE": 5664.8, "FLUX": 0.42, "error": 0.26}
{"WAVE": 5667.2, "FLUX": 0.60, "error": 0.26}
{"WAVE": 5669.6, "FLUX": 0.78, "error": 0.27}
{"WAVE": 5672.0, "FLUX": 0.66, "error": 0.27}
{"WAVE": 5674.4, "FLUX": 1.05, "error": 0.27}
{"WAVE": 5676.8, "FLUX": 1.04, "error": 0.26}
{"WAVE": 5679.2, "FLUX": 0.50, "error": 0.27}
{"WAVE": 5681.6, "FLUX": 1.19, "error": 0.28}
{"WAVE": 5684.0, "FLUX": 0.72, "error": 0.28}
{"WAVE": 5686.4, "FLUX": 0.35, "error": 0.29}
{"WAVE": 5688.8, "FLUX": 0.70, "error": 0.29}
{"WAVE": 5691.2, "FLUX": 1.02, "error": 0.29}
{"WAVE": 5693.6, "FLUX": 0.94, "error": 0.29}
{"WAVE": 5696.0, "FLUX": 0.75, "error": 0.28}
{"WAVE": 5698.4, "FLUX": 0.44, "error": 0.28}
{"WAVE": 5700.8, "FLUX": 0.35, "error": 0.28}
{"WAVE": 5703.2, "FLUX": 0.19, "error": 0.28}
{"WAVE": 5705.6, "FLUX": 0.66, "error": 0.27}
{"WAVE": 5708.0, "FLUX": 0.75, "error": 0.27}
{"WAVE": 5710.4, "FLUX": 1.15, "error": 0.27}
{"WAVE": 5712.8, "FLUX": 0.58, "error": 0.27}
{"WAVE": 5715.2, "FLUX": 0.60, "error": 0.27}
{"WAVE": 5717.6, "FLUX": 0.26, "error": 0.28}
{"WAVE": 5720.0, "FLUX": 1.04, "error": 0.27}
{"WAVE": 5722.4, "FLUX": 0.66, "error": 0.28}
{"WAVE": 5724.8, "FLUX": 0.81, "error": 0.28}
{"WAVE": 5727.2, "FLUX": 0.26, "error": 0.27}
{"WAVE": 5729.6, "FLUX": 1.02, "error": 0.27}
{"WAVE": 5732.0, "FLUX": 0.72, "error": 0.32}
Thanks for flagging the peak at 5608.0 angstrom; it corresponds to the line [O III] 5007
